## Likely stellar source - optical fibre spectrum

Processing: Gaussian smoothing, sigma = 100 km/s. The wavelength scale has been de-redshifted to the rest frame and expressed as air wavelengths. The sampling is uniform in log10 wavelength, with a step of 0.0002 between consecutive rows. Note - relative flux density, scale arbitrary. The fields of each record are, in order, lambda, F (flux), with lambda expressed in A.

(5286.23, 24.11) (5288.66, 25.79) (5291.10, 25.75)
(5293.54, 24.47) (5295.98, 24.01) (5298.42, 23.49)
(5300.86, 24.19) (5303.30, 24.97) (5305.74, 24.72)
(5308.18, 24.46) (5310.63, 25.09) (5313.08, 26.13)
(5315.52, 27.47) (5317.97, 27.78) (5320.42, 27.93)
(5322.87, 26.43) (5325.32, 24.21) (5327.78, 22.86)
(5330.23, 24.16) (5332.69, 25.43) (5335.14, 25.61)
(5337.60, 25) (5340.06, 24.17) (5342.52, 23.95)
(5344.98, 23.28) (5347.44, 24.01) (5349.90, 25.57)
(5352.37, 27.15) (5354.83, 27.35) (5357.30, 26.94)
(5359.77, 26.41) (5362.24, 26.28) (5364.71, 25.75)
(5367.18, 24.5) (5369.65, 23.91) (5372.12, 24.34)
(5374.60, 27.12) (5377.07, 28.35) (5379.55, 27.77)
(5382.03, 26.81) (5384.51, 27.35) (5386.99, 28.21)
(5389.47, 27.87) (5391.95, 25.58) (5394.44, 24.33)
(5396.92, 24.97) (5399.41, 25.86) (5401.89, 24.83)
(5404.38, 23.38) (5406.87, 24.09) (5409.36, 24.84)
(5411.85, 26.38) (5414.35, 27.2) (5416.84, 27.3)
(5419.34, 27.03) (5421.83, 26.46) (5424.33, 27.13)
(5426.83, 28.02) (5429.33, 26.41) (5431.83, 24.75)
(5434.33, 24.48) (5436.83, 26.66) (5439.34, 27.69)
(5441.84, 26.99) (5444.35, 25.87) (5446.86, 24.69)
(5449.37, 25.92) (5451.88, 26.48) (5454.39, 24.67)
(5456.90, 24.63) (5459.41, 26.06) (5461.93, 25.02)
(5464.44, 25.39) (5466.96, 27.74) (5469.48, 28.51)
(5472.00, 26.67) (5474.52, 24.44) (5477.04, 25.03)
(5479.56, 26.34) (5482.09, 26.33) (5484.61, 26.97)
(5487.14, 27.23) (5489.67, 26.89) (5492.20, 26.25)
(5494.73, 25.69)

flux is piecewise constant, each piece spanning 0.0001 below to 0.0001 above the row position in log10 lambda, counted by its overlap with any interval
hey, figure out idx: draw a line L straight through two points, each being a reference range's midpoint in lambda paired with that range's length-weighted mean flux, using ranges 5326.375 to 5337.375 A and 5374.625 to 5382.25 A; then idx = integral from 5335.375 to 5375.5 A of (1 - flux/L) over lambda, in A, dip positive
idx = 1.2 A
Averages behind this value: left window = 24.5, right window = 27.7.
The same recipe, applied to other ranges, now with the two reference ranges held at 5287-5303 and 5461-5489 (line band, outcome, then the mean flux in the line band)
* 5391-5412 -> 0.67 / 24.8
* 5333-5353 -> 0.23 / 24.8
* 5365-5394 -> -1.15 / 26.4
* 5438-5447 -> -0.16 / 26.5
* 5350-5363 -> -0.78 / 26.7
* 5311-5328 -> -0.96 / 26.3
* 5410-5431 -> -0.85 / 26.9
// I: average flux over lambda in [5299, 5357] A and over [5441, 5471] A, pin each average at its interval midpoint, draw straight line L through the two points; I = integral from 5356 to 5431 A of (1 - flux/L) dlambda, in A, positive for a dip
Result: -1.5 A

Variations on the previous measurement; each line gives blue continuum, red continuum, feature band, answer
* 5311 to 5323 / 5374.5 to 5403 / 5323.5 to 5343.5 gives 1.83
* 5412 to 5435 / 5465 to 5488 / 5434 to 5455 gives 0.41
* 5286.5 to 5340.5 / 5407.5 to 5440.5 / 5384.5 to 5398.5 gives -0.12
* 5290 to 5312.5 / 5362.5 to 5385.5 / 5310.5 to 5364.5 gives -0.46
